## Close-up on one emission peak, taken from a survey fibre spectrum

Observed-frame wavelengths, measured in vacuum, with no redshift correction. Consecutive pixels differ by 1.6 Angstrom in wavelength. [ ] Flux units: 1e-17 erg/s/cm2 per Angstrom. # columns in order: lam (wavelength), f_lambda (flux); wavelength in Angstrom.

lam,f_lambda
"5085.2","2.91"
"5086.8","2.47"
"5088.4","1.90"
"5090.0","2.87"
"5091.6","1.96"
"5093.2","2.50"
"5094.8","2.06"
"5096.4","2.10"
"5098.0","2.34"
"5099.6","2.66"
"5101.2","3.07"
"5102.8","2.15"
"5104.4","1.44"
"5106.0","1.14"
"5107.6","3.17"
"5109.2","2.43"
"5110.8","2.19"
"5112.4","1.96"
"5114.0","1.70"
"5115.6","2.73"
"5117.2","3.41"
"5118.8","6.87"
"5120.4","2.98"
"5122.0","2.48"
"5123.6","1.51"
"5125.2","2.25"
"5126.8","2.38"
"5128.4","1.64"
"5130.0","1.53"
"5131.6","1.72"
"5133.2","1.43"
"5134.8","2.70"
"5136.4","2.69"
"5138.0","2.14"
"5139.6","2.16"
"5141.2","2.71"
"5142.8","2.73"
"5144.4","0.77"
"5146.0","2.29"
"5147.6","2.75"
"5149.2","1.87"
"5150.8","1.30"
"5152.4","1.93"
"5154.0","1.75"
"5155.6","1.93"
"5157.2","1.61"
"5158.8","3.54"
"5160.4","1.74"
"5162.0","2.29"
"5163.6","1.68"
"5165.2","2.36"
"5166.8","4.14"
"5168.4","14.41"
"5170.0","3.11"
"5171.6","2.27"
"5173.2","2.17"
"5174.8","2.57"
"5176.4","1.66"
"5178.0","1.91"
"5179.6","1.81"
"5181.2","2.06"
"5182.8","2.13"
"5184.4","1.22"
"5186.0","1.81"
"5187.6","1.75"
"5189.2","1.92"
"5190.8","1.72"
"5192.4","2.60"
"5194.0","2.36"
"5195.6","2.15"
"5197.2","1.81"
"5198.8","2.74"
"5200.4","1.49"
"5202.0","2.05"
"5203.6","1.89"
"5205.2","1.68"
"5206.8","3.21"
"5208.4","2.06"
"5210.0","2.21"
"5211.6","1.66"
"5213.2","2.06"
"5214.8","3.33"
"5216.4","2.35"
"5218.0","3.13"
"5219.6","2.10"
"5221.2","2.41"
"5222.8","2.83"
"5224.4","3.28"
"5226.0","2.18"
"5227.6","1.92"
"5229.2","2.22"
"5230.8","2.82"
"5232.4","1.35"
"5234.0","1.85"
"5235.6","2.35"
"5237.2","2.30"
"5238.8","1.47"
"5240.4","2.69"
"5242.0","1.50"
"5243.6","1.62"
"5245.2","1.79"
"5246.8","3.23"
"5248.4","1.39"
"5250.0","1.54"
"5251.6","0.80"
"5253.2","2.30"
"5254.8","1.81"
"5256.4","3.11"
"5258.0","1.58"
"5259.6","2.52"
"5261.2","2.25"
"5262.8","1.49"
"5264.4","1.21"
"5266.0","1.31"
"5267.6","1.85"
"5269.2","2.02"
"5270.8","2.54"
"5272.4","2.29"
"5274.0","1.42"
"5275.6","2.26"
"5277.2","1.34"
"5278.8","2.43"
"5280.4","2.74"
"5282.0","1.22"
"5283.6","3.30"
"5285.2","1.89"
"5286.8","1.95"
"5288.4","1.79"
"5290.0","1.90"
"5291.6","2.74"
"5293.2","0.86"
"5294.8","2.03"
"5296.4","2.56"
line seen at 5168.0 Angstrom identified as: [O III] 5007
